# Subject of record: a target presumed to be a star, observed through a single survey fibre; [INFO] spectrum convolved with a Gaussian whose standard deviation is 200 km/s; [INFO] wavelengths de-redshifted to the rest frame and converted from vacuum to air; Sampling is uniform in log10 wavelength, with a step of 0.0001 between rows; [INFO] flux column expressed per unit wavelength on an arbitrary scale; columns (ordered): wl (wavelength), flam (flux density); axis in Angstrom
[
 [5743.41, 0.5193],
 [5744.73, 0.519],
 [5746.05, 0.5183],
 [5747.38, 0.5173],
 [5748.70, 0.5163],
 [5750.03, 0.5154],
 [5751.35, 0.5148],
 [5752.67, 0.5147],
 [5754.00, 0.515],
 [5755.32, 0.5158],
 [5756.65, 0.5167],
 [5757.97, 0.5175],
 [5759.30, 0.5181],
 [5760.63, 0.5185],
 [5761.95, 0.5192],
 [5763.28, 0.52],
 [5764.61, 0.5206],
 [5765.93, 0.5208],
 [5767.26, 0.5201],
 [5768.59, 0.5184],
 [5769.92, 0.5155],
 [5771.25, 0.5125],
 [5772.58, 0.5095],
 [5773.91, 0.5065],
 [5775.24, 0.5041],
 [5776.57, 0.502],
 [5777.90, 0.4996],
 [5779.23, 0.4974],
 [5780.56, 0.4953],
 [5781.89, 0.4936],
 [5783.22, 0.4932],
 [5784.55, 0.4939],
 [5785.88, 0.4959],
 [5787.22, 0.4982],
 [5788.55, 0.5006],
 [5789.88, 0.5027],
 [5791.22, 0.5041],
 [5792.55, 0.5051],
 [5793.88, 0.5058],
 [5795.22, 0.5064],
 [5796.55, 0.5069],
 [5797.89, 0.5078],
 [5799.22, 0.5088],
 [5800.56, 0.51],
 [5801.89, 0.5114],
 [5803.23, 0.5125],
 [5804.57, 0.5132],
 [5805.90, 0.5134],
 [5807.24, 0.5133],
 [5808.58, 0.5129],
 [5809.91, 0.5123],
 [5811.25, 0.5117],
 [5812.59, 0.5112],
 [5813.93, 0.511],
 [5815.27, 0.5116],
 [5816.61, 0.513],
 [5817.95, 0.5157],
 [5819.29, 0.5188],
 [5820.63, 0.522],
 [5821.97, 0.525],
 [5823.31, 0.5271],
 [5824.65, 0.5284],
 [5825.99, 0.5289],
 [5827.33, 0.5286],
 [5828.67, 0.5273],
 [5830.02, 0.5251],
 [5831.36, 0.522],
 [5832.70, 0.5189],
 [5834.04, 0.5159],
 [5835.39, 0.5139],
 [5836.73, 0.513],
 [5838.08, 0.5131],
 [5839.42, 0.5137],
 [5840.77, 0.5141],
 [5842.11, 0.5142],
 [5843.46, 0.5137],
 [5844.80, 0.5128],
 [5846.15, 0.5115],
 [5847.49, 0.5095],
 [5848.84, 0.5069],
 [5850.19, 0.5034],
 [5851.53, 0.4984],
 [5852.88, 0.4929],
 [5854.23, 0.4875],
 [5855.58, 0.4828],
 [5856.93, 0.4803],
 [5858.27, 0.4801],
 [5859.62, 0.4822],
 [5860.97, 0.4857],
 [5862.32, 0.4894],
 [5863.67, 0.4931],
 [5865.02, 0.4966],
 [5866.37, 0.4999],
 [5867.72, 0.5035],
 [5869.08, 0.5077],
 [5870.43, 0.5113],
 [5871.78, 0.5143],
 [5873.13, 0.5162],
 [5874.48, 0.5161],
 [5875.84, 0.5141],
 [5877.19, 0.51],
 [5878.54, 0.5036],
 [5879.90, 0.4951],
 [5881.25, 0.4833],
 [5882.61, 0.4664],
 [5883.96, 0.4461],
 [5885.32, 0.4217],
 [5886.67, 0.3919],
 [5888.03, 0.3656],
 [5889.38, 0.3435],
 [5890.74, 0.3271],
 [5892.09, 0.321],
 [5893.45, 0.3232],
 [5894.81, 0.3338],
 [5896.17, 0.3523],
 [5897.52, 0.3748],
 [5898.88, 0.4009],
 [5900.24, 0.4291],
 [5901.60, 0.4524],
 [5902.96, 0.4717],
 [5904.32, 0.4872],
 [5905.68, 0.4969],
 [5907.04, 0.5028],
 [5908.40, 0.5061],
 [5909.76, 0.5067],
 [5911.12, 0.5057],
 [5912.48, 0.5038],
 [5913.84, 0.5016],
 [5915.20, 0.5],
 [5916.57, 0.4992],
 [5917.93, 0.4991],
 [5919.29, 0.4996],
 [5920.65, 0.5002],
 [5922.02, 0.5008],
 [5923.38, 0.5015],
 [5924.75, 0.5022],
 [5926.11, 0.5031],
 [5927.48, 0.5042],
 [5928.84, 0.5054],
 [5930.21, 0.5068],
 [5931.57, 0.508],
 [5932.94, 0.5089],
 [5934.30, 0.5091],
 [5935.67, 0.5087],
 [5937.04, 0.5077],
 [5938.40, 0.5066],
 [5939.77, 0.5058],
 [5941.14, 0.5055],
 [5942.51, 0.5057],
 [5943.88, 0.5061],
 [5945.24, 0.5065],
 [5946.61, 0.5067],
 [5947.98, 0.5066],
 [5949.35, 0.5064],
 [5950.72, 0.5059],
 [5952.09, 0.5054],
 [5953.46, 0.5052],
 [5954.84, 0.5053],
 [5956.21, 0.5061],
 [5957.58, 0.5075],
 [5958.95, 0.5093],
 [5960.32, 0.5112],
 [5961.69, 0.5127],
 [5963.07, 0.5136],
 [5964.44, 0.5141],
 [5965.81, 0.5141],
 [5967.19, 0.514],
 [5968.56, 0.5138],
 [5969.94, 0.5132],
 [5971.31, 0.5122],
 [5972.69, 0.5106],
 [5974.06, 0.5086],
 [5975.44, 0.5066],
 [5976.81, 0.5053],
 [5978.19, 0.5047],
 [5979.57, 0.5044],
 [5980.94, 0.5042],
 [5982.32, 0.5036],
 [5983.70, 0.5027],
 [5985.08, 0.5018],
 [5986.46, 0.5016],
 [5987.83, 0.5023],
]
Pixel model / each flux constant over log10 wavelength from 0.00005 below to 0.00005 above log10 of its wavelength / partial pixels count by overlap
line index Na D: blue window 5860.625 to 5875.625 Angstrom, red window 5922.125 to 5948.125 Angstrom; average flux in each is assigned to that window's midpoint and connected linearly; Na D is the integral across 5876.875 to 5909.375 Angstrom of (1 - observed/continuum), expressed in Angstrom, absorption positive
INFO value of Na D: 5.1 Angstrom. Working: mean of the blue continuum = 0.504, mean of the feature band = 0.425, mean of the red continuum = 0.506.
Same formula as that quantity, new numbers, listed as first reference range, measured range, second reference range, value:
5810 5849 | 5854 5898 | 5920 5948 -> 5.2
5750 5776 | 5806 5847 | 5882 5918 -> -3.4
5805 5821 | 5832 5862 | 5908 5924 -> 0.4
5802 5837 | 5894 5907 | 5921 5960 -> 2.2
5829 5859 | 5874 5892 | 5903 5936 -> 2.3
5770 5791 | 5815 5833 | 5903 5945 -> -0.8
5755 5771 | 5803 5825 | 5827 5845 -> 0.1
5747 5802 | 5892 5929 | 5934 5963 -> 3.1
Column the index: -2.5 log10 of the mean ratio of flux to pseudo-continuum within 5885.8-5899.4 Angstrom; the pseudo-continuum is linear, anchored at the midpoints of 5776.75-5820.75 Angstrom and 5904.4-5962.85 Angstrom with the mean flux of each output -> 0.39 mag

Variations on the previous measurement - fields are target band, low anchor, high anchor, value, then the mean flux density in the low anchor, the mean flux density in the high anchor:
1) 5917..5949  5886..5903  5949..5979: -0.13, 0.372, 0.509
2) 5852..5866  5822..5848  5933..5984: 0.06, 0.519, 0.508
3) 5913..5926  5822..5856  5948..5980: 0.02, 0.513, 0.509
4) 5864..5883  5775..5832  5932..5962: 0.01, 0.511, 0.507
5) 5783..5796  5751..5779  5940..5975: 0.03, 0.514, 0.509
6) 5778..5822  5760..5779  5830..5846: 0.01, 0.513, 0.515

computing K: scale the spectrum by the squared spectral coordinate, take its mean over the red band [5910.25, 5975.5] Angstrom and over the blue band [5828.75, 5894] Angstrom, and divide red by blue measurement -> 1.08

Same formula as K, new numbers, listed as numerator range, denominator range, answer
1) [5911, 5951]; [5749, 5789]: 1.05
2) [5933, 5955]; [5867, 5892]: 1.13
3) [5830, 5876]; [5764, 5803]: 1.02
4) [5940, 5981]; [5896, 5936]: 1.06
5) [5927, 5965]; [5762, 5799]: 1.06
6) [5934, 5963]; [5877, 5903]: 1.27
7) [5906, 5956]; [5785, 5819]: 1.04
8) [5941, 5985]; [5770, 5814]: 1.06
